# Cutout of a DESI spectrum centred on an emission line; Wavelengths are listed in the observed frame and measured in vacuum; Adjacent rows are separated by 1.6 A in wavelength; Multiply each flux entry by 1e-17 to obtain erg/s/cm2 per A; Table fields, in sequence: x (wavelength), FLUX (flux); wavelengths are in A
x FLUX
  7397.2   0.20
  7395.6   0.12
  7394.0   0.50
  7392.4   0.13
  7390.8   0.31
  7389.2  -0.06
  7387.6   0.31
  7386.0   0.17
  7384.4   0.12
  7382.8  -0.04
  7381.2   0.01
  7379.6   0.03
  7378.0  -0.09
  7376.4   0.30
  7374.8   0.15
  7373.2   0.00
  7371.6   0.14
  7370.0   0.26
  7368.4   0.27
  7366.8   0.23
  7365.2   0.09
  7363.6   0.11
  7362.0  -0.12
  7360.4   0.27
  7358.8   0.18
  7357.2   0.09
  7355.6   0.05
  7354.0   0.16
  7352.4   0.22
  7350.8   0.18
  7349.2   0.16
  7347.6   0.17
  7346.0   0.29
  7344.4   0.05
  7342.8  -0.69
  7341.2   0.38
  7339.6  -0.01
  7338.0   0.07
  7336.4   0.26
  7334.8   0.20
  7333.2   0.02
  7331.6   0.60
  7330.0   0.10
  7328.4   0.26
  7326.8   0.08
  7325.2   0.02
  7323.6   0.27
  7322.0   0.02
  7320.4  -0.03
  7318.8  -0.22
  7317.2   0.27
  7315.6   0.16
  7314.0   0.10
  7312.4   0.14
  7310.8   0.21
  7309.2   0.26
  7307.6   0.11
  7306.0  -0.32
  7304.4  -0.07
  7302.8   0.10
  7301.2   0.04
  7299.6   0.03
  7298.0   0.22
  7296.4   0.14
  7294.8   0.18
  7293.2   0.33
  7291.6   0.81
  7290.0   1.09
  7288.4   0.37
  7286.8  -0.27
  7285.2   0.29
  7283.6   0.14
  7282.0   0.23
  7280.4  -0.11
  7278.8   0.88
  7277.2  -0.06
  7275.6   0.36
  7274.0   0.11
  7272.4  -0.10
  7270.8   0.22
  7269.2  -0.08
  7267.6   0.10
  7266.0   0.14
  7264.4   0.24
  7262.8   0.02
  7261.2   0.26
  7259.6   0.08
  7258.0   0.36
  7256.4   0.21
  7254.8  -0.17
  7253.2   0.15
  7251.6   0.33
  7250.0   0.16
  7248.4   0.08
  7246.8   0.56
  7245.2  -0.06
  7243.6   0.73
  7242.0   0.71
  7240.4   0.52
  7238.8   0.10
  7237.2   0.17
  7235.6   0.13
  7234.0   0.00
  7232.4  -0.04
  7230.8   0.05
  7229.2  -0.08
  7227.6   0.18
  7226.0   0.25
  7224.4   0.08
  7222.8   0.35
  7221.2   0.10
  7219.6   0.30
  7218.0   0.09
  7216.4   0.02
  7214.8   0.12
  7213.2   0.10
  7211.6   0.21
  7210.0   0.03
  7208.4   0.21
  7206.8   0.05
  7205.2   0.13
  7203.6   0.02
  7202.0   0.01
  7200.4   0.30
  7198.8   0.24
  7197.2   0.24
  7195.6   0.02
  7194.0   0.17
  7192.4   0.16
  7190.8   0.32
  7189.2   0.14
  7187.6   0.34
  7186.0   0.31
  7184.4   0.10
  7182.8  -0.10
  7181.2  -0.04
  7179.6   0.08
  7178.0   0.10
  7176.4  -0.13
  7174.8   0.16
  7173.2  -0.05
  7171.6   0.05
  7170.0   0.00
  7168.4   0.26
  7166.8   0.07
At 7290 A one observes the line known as H-gamma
